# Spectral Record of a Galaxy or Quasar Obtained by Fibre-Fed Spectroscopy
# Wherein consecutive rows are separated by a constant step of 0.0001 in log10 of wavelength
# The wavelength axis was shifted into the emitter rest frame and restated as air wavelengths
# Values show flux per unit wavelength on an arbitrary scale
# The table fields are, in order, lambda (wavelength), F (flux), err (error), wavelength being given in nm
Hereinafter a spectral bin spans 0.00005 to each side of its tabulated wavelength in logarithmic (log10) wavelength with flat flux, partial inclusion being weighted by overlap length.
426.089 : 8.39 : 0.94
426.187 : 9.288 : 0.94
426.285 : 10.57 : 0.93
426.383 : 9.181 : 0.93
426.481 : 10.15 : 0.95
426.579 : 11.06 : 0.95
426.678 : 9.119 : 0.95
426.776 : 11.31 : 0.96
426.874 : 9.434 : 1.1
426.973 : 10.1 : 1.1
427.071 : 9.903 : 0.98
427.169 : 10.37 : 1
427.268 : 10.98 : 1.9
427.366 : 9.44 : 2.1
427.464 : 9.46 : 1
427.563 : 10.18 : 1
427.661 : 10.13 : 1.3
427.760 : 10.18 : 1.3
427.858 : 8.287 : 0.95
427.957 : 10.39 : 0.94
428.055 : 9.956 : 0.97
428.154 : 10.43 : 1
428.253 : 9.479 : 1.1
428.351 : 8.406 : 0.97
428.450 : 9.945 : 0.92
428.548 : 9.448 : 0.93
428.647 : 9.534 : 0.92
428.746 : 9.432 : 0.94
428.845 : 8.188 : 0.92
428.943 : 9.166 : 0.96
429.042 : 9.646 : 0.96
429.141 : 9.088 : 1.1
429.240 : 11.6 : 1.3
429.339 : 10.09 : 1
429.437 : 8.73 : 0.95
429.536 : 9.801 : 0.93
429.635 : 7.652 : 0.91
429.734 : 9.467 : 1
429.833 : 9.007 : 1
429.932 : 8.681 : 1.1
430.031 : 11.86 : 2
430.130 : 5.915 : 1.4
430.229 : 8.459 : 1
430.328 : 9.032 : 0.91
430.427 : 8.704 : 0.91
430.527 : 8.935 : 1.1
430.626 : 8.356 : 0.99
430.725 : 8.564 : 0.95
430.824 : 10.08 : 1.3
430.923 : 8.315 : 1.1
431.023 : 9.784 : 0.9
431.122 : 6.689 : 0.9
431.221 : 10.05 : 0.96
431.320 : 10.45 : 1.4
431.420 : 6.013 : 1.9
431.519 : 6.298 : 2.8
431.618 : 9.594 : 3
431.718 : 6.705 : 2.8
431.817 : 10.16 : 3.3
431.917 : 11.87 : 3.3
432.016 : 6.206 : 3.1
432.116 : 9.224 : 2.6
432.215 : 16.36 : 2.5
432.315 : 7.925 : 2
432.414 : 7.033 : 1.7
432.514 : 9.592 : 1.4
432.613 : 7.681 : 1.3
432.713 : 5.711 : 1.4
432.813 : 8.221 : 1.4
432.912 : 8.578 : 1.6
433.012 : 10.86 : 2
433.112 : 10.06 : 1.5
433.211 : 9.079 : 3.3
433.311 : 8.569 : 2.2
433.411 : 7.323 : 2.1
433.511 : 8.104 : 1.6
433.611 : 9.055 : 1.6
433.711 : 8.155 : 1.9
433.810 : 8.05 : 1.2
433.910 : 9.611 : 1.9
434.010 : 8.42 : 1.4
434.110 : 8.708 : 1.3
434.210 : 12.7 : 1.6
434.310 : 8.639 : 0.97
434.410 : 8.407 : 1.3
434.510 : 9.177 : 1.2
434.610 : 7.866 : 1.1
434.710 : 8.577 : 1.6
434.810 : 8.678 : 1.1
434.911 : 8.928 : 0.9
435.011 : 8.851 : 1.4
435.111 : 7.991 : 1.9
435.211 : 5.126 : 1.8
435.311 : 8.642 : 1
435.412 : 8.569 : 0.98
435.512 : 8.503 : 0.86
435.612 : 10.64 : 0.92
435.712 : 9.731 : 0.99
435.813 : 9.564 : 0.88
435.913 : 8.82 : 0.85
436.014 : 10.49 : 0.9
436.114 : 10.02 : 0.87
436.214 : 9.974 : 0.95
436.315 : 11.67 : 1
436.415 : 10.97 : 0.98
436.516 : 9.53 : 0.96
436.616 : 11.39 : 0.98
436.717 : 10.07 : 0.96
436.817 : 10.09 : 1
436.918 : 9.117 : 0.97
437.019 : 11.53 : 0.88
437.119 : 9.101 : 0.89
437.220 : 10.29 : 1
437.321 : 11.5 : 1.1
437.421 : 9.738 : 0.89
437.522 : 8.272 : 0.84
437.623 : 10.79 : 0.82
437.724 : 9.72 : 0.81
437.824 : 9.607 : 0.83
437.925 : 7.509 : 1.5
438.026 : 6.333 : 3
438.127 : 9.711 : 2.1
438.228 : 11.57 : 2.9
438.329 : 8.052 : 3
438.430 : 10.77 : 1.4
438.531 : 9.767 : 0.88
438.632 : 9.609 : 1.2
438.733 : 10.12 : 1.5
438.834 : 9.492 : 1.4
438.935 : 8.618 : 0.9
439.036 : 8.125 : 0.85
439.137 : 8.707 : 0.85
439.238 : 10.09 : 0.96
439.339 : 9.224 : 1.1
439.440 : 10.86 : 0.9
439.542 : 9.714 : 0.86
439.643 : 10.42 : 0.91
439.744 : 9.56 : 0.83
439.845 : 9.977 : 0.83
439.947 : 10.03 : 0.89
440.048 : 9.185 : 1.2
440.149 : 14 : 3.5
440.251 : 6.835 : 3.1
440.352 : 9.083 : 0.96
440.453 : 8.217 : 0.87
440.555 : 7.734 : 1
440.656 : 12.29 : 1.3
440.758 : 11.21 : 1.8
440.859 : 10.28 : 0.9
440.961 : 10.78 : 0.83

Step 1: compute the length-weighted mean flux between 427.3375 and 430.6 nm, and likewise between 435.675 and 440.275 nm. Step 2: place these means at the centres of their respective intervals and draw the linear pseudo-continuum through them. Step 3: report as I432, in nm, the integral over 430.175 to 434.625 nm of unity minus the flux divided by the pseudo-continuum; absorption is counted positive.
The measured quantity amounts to 0.320 nm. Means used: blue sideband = 9.35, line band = 8.84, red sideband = 9.8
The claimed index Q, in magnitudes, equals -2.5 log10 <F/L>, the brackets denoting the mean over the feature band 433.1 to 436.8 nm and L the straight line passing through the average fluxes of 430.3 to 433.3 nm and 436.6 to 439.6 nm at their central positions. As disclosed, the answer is 0.01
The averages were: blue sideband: 8.87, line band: 9.16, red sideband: 9.63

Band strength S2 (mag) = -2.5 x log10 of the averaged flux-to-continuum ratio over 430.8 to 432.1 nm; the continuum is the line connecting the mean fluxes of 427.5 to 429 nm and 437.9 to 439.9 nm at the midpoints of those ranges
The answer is 0.107 mag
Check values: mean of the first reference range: 9.54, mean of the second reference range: 9.43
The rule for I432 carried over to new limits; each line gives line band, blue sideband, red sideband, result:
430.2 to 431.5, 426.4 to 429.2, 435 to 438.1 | 0.13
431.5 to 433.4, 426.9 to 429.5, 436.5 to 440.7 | 0.15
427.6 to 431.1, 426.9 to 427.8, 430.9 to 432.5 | 0.11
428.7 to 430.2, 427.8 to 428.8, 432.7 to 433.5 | 0.02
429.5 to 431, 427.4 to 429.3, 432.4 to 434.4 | 0.07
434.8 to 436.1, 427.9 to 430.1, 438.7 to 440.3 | 0.10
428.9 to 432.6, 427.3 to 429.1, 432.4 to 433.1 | -0.06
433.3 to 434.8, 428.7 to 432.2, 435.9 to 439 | 0.10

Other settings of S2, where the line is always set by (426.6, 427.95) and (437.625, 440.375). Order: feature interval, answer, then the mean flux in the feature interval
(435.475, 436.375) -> -0.04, 9.97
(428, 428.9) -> 0.05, 9.43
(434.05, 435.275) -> 0.12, 8.64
